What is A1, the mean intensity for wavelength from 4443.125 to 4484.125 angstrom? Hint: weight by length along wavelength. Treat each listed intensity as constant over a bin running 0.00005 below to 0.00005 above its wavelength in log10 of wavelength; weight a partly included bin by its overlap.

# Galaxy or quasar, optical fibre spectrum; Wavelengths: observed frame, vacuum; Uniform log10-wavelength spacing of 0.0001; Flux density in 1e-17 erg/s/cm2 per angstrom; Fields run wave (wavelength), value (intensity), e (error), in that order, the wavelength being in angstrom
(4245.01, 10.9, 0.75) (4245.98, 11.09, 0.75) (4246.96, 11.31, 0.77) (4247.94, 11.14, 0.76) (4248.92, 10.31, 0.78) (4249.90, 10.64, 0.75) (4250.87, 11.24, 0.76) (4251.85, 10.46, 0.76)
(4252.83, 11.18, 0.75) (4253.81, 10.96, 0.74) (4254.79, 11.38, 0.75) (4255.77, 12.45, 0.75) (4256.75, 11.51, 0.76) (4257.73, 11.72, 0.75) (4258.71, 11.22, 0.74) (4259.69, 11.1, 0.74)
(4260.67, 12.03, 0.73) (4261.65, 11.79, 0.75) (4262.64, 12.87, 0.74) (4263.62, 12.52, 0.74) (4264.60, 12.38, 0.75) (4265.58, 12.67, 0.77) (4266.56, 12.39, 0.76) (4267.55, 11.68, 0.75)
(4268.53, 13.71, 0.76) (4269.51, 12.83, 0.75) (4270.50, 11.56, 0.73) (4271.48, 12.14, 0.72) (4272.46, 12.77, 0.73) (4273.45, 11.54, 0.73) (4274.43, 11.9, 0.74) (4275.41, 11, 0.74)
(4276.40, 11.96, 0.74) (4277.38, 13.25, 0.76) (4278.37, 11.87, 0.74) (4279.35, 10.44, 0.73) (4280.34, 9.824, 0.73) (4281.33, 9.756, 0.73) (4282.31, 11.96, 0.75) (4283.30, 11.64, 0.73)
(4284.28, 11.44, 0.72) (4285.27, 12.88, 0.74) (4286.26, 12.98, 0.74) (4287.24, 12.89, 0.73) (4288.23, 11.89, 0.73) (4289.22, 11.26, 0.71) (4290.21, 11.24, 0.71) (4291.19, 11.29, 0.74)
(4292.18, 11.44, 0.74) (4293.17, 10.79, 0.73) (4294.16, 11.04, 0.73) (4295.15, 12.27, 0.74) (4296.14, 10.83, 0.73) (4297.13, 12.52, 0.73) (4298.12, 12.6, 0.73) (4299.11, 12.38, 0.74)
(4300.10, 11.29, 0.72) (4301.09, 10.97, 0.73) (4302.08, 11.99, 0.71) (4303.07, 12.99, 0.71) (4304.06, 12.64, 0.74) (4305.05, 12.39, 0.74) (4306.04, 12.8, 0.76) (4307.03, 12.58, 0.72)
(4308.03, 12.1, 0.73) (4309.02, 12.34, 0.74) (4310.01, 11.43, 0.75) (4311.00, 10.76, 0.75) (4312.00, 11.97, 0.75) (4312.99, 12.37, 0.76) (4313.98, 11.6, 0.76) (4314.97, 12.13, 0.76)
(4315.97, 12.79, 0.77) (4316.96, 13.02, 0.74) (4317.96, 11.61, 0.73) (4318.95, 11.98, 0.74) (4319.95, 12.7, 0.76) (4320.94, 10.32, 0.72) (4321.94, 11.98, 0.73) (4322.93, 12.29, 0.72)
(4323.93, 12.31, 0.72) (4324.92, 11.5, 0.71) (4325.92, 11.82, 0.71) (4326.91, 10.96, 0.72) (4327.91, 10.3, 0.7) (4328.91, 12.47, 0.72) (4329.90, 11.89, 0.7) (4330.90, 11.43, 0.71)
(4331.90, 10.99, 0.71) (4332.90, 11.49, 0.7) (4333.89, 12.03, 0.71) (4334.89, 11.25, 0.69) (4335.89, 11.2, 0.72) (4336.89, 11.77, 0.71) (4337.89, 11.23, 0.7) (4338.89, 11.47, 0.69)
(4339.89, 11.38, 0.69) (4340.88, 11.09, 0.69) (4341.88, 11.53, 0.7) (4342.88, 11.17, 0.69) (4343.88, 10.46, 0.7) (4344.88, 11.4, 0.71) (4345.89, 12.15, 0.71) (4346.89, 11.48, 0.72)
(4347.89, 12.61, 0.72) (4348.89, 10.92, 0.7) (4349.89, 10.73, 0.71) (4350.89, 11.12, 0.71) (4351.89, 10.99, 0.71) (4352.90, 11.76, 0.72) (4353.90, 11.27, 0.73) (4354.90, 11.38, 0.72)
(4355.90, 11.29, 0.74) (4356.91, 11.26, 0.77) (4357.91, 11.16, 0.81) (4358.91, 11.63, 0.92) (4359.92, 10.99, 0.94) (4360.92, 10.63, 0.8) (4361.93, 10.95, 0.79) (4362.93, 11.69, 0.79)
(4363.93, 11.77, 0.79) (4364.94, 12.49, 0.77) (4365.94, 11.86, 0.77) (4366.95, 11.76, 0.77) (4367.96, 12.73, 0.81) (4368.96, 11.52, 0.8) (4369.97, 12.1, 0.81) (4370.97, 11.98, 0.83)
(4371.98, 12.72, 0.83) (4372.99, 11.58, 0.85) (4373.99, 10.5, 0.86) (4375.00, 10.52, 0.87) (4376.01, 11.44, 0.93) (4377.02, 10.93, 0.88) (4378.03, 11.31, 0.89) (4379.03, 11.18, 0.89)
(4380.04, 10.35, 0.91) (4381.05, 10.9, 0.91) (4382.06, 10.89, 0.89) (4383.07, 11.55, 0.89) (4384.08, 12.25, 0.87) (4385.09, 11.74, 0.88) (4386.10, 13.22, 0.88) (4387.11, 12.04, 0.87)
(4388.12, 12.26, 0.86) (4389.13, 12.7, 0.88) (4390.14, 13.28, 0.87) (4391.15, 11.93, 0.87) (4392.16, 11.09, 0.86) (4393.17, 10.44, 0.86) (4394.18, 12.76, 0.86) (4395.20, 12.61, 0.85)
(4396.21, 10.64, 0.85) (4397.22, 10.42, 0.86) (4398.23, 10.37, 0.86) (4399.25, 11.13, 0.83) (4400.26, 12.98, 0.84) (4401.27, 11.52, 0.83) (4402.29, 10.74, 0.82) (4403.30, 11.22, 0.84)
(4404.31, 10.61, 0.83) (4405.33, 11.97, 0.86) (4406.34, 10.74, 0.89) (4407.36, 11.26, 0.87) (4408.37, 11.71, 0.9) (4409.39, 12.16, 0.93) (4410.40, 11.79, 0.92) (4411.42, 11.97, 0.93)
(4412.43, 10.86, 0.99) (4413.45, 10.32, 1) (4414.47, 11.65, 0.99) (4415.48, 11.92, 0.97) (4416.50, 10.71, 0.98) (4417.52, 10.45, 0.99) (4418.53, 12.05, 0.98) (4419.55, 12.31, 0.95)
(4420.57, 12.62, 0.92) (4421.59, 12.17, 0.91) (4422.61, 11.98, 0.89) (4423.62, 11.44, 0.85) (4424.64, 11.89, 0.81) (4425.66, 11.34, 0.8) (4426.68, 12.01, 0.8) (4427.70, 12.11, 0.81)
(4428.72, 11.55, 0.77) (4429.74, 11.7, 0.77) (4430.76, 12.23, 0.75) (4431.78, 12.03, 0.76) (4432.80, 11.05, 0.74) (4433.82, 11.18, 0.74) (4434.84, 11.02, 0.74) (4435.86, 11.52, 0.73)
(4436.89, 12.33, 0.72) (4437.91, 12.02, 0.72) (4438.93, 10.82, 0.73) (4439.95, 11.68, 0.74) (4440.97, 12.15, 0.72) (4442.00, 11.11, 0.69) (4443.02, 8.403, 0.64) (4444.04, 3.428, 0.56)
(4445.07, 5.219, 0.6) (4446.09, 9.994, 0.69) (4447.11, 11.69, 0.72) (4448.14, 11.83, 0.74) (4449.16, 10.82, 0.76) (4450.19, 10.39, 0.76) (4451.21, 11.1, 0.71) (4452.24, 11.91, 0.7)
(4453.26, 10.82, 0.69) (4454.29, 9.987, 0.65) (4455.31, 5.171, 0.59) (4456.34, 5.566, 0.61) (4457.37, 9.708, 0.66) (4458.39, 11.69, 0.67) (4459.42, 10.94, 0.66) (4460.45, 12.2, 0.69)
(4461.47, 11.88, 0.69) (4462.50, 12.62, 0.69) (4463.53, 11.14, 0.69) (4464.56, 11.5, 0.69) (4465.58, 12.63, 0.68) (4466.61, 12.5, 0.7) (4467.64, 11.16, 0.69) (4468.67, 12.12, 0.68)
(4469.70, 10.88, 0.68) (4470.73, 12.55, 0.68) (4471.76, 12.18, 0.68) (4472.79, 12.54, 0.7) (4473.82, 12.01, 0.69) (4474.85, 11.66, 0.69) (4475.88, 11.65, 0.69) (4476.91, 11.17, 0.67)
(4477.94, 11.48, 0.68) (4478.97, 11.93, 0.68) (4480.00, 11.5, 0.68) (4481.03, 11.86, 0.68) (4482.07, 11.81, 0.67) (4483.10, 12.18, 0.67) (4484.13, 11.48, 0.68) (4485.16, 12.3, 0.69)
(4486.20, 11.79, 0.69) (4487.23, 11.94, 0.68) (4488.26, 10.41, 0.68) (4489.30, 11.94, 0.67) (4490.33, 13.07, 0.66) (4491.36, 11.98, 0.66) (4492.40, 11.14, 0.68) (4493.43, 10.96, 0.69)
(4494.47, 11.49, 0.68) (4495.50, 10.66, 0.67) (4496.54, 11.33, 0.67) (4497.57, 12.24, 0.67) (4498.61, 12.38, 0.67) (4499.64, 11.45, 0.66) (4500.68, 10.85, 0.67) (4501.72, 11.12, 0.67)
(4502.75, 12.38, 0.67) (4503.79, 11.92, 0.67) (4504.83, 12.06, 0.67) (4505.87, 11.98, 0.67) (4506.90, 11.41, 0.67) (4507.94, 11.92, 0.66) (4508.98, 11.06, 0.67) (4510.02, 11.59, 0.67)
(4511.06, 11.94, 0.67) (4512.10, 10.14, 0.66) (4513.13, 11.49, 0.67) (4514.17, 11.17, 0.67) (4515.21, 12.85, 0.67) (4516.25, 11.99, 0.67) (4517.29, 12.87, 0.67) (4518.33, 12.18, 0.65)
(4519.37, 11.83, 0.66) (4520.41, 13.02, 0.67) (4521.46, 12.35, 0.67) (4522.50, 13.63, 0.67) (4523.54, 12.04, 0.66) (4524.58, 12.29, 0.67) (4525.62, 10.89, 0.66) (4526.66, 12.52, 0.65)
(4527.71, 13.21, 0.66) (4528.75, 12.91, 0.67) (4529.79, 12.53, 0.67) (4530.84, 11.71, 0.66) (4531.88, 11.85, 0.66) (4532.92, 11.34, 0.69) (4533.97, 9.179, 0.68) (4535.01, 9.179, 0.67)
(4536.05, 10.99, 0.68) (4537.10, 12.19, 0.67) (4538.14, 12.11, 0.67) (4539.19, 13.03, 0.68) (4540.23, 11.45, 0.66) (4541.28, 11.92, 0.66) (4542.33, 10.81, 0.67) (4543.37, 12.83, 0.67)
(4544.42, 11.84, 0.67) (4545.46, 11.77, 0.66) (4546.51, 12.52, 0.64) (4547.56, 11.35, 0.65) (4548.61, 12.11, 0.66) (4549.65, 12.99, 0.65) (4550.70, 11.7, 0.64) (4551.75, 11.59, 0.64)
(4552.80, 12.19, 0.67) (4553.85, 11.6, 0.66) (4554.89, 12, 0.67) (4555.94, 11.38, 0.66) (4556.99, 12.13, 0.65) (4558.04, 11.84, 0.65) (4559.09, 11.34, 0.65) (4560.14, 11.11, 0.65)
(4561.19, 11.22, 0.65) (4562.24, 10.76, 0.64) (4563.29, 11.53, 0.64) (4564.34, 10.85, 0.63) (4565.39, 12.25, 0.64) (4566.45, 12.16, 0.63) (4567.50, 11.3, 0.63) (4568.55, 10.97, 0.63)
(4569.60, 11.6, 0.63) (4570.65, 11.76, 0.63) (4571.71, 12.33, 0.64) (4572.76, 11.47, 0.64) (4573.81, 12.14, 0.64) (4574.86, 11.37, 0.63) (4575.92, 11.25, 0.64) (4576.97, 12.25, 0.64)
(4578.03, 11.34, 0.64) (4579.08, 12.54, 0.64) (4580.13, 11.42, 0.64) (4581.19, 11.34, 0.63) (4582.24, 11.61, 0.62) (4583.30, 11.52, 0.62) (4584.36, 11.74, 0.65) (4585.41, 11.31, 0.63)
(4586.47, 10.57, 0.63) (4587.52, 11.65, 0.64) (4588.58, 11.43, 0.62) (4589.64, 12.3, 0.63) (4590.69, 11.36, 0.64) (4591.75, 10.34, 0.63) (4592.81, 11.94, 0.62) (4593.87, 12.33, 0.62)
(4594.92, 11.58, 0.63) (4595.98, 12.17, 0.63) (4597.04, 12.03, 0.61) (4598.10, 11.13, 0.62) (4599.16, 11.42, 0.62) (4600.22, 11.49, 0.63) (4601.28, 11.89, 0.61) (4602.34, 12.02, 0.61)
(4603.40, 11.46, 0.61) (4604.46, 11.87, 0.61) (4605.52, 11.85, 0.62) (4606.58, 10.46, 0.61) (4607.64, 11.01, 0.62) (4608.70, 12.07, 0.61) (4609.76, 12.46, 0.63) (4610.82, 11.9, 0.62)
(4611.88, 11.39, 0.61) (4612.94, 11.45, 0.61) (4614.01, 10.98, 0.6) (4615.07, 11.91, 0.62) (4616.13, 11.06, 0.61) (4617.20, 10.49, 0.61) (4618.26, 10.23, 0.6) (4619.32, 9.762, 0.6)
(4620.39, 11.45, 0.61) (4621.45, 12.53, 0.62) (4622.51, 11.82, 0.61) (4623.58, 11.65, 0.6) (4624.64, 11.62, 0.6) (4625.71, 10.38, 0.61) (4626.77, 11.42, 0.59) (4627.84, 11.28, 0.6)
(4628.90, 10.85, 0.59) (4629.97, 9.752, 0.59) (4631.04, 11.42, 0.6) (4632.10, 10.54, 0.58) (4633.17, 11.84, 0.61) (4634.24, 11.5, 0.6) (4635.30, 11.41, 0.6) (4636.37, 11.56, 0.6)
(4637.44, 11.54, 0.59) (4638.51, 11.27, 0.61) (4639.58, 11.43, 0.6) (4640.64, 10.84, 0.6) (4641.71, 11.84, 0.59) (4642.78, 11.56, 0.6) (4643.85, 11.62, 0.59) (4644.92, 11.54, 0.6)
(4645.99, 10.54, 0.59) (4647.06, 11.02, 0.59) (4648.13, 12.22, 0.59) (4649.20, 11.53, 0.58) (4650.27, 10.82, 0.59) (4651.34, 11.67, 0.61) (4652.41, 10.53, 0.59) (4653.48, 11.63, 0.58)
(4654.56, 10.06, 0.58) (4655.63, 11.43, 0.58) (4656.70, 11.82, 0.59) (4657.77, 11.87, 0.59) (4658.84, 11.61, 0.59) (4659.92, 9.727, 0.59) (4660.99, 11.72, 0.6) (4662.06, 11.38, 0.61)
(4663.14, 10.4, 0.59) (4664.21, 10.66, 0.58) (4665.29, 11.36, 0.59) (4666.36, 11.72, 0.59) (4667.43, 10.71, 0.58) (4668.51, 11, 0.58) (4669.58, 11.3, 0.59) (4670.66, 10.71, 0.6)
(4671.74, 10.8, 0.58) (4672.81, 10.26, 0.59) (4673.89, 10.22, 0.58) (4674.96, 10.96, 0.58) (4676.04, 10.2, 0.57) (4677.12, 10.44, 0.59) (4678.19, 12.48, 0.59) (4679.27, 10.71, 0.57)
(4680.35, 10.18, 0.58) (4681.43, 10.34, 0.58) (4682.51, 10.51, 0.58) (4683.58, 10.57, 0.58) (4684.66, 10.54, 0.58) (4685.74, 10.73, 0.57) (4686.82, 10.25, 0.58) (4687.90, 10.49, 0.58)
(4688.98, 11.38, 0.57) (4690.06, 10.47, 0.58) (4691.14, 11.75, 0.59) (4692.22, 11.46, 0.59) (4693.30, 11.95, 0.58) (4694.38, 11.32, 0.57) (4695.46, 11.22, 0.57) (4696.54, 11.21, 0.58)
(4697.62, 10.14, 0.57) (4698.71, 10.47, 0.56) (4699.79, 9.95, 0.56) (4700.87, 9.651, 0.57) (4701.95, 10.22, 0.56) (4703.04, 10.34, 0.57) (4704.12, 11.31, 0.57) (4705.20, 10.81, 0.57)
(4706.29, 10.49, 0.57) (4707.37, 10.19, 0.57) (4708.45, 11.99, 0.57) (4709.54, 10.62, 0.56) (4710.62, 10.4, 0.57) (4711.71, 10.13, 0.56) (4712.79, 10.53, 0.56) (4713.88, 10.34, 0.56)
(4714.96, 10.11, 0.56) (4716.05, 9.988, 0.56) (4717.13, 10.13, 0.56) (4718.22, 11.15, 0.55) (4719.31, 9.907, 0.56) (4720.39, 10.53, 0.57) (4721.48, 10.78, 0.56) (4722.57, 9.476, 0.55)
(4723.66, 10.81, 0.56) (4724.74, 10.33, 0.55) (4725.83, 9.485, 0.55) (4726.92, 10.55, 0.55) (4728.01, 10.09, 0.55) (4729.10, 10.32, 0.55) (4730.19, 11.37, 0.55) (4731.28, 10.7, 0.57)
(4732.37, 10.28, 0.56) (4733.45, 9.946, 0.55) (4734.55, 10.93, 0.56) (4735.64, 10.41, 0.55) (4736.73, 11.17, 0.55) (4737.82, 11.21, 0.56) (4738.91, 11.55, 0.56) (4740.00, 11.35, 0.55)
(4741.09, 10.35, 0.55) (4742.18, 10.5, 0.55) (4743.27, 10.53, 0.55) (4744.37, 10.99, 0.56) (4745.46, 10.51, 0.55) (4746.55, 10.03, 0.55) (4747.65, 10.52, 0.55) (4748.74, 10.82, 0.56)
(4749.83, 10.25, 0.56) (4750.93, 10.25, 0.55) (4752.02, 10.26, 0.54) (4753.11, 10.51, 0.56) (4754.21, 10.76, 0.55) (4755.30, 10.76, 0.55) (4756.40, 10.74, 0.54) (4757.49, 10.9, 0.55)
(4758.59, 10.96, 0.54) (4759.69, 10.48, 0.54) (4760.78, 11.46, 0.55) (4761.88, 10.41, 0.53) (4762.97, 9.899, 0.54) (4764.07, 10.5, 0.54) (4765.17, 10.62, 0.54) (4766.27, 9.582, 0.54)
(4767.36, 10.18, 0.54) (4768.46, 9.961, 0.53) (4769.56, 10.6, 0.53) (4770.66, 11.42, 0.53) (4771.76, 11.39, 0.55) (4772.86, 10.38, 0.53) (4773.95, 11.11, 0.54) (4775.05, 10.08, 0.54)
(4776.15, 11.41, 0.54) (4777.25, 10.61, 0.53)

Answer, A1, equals 10.8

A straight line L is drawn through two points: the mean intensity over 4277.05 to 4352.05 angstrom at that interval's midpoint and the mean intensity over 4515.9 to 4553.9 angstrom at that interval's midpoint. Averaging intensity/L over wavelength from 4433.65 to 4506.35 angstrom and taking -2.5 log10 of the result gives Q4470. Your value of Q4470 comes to 0.068 mag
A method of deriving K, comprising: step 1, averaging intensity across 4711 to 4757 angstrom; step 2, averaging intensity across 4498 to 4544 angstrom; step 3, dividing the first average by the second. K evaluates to 0.9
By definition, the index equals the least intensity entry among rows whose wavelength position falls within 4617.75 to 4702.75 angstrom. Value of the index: 9.651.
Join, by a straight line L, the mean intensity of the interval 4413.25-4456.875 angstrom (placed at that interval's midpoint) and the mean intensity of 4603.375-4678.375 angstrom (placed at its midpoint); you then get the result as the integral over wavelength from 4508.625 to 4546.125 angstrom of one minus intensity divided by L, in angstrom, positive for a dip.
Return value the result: -3.0 angstrom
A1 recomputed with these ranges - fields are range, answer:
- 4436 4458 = 9.85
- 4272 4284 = 11.5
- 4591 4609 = 11.6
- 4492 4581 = 11.7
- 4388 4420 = 11.5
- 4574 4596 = 11.6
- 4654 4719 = 10.8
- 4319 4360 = 11.5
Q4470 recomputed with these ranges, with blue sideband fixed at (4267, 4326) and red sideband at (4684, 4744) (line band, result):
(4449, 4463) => 0.11 mag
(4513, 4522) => -0.09 mag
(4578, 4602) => -0.06 mag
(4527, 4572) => -0.05 mag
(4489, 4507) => -0.04 mag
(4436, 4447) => 0.16 mag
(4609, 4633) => -0.03 mag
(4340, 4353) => 0.04 mag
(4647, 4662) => -0.05 mag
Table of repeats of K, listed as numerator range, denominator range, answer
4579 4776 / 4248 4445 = 0.95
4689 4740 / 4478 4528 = 0.90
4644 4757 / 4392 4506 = 0.95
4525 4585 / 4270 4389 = 1.00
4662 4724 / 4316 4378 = 0.93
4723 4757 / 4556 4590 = 0.92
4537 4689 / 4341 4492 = 1.00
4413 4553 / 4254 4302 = 0.97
